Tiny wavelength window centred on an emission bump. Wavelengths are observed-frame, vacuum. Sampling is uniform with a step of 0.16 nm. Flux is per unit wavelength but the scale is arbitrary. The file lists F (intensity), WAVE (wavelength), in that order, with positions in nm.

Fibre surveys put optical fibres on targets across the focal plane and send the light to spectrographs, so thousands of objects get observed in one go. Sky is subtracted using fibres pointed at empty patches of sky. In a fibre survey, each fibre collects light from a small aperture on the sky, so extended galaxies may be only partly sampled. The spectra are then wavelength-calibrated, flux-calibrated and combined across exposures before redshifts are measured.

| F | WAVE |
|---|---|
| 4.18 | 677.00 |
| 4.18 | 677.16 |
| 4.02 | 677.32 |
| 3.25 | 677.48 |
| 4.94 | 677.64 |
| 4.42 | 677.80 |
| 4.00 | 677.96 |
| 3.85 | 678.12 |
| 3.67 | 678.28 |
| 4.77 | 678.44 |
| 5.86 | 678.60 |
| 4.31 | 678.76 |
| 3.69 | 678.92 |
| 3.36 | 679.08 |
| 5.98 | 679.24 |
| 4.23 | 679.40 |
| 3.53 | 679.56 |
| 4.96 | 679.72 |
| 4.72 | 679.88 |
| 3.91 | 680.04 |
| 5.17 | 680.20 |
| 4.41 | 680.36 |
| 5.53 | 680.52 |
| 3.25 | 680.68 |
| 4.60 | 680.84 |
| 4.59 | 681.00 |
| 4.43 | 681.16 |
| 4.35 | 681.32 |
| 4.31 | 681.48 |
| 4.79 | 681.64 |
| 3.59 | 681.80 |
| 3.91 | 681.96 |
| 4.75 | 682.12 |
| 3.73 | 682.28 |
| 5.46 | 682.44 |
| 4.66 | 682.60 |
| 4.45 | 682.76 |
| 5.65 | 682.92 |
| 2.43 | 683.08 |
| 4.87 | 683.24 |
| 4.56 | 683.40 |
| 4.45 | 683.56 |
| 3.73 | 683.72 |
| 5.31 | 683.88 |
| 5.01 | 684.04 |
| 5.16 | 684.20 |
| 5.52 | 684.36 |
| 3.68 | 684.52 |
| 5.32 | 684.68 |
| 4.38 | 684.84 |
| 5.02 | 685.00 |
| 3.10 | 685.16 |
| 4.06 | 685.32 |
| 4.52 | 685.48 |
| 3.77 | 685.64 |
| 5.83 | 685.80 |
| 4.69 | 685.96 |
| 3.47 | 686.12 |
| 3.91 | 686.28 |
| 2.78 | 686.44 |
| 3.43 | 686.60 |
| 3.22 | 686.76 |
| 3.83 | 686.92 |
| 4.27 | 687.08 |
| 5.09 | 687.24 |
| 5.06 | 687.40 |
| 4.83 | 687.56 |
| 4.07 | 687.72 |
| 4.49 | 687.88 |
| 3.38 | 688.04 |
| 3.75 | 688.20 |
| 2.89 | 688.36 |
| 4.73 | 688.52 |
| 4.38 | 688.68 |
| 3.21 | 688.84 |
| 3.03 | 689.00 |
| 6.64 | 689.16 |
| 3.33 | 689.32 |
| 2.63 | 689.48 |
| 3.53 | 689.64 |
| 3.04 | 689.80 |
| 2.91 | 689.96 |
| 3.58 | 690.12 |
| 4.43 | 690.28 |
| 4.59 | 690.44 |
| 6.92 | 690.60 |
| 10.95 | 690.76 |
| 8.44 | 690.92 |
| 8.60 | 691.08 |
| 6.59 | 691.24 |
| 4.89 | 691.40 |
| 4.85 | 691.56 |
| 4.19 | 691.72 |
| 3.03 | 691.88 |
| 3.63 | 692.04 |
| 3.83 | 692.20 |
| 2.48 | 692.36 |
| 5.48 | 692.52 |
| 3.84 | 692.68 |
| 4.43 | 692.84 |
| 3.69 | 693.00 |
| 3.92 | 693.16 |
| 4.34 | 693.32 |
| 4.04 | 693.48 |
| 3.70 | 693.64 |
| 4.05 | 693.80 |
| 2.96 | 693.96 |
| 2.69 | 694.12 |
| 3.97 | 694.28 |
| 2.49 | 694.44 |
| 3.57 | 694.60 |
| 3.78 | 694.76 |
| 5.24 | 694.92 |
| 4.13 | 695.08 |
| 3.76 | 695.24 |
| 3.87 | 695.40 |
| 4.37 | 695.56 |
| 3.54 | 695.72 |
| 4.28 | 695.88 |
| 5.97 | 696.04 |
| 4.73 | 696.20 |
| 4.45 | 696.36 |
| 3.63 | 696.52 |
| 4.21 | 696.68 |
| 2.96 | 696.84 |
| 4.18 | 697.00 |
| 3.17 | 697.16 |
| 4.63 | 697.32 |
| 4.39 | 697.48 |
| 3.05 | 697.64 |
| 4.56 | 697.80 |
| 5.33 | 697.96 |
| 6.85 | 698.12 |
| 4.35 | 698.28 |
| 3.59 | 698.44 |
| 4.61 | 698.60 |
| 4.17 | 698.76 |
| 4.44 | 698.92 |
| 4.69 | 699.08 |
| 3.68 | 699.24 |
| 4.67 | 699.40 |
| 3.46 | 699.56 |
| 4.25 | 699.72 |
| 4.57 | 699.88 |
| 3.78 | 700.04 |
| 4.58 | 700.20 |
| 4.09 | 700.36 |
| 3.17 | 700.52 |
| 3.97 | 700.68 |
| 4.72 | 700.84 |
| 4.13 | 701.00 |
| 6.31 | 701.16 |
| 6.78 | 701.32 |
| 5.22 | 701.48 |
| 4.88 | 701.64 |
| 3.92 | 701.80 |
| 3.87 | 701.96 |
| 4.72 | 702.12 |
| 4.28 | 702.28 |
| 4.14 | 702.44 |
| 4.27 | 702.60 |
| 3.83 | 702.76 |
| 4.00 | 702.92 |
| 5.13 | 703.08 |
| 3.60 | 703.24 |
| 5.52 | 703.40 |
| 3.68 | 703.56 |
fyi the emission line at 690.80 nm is H-beta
